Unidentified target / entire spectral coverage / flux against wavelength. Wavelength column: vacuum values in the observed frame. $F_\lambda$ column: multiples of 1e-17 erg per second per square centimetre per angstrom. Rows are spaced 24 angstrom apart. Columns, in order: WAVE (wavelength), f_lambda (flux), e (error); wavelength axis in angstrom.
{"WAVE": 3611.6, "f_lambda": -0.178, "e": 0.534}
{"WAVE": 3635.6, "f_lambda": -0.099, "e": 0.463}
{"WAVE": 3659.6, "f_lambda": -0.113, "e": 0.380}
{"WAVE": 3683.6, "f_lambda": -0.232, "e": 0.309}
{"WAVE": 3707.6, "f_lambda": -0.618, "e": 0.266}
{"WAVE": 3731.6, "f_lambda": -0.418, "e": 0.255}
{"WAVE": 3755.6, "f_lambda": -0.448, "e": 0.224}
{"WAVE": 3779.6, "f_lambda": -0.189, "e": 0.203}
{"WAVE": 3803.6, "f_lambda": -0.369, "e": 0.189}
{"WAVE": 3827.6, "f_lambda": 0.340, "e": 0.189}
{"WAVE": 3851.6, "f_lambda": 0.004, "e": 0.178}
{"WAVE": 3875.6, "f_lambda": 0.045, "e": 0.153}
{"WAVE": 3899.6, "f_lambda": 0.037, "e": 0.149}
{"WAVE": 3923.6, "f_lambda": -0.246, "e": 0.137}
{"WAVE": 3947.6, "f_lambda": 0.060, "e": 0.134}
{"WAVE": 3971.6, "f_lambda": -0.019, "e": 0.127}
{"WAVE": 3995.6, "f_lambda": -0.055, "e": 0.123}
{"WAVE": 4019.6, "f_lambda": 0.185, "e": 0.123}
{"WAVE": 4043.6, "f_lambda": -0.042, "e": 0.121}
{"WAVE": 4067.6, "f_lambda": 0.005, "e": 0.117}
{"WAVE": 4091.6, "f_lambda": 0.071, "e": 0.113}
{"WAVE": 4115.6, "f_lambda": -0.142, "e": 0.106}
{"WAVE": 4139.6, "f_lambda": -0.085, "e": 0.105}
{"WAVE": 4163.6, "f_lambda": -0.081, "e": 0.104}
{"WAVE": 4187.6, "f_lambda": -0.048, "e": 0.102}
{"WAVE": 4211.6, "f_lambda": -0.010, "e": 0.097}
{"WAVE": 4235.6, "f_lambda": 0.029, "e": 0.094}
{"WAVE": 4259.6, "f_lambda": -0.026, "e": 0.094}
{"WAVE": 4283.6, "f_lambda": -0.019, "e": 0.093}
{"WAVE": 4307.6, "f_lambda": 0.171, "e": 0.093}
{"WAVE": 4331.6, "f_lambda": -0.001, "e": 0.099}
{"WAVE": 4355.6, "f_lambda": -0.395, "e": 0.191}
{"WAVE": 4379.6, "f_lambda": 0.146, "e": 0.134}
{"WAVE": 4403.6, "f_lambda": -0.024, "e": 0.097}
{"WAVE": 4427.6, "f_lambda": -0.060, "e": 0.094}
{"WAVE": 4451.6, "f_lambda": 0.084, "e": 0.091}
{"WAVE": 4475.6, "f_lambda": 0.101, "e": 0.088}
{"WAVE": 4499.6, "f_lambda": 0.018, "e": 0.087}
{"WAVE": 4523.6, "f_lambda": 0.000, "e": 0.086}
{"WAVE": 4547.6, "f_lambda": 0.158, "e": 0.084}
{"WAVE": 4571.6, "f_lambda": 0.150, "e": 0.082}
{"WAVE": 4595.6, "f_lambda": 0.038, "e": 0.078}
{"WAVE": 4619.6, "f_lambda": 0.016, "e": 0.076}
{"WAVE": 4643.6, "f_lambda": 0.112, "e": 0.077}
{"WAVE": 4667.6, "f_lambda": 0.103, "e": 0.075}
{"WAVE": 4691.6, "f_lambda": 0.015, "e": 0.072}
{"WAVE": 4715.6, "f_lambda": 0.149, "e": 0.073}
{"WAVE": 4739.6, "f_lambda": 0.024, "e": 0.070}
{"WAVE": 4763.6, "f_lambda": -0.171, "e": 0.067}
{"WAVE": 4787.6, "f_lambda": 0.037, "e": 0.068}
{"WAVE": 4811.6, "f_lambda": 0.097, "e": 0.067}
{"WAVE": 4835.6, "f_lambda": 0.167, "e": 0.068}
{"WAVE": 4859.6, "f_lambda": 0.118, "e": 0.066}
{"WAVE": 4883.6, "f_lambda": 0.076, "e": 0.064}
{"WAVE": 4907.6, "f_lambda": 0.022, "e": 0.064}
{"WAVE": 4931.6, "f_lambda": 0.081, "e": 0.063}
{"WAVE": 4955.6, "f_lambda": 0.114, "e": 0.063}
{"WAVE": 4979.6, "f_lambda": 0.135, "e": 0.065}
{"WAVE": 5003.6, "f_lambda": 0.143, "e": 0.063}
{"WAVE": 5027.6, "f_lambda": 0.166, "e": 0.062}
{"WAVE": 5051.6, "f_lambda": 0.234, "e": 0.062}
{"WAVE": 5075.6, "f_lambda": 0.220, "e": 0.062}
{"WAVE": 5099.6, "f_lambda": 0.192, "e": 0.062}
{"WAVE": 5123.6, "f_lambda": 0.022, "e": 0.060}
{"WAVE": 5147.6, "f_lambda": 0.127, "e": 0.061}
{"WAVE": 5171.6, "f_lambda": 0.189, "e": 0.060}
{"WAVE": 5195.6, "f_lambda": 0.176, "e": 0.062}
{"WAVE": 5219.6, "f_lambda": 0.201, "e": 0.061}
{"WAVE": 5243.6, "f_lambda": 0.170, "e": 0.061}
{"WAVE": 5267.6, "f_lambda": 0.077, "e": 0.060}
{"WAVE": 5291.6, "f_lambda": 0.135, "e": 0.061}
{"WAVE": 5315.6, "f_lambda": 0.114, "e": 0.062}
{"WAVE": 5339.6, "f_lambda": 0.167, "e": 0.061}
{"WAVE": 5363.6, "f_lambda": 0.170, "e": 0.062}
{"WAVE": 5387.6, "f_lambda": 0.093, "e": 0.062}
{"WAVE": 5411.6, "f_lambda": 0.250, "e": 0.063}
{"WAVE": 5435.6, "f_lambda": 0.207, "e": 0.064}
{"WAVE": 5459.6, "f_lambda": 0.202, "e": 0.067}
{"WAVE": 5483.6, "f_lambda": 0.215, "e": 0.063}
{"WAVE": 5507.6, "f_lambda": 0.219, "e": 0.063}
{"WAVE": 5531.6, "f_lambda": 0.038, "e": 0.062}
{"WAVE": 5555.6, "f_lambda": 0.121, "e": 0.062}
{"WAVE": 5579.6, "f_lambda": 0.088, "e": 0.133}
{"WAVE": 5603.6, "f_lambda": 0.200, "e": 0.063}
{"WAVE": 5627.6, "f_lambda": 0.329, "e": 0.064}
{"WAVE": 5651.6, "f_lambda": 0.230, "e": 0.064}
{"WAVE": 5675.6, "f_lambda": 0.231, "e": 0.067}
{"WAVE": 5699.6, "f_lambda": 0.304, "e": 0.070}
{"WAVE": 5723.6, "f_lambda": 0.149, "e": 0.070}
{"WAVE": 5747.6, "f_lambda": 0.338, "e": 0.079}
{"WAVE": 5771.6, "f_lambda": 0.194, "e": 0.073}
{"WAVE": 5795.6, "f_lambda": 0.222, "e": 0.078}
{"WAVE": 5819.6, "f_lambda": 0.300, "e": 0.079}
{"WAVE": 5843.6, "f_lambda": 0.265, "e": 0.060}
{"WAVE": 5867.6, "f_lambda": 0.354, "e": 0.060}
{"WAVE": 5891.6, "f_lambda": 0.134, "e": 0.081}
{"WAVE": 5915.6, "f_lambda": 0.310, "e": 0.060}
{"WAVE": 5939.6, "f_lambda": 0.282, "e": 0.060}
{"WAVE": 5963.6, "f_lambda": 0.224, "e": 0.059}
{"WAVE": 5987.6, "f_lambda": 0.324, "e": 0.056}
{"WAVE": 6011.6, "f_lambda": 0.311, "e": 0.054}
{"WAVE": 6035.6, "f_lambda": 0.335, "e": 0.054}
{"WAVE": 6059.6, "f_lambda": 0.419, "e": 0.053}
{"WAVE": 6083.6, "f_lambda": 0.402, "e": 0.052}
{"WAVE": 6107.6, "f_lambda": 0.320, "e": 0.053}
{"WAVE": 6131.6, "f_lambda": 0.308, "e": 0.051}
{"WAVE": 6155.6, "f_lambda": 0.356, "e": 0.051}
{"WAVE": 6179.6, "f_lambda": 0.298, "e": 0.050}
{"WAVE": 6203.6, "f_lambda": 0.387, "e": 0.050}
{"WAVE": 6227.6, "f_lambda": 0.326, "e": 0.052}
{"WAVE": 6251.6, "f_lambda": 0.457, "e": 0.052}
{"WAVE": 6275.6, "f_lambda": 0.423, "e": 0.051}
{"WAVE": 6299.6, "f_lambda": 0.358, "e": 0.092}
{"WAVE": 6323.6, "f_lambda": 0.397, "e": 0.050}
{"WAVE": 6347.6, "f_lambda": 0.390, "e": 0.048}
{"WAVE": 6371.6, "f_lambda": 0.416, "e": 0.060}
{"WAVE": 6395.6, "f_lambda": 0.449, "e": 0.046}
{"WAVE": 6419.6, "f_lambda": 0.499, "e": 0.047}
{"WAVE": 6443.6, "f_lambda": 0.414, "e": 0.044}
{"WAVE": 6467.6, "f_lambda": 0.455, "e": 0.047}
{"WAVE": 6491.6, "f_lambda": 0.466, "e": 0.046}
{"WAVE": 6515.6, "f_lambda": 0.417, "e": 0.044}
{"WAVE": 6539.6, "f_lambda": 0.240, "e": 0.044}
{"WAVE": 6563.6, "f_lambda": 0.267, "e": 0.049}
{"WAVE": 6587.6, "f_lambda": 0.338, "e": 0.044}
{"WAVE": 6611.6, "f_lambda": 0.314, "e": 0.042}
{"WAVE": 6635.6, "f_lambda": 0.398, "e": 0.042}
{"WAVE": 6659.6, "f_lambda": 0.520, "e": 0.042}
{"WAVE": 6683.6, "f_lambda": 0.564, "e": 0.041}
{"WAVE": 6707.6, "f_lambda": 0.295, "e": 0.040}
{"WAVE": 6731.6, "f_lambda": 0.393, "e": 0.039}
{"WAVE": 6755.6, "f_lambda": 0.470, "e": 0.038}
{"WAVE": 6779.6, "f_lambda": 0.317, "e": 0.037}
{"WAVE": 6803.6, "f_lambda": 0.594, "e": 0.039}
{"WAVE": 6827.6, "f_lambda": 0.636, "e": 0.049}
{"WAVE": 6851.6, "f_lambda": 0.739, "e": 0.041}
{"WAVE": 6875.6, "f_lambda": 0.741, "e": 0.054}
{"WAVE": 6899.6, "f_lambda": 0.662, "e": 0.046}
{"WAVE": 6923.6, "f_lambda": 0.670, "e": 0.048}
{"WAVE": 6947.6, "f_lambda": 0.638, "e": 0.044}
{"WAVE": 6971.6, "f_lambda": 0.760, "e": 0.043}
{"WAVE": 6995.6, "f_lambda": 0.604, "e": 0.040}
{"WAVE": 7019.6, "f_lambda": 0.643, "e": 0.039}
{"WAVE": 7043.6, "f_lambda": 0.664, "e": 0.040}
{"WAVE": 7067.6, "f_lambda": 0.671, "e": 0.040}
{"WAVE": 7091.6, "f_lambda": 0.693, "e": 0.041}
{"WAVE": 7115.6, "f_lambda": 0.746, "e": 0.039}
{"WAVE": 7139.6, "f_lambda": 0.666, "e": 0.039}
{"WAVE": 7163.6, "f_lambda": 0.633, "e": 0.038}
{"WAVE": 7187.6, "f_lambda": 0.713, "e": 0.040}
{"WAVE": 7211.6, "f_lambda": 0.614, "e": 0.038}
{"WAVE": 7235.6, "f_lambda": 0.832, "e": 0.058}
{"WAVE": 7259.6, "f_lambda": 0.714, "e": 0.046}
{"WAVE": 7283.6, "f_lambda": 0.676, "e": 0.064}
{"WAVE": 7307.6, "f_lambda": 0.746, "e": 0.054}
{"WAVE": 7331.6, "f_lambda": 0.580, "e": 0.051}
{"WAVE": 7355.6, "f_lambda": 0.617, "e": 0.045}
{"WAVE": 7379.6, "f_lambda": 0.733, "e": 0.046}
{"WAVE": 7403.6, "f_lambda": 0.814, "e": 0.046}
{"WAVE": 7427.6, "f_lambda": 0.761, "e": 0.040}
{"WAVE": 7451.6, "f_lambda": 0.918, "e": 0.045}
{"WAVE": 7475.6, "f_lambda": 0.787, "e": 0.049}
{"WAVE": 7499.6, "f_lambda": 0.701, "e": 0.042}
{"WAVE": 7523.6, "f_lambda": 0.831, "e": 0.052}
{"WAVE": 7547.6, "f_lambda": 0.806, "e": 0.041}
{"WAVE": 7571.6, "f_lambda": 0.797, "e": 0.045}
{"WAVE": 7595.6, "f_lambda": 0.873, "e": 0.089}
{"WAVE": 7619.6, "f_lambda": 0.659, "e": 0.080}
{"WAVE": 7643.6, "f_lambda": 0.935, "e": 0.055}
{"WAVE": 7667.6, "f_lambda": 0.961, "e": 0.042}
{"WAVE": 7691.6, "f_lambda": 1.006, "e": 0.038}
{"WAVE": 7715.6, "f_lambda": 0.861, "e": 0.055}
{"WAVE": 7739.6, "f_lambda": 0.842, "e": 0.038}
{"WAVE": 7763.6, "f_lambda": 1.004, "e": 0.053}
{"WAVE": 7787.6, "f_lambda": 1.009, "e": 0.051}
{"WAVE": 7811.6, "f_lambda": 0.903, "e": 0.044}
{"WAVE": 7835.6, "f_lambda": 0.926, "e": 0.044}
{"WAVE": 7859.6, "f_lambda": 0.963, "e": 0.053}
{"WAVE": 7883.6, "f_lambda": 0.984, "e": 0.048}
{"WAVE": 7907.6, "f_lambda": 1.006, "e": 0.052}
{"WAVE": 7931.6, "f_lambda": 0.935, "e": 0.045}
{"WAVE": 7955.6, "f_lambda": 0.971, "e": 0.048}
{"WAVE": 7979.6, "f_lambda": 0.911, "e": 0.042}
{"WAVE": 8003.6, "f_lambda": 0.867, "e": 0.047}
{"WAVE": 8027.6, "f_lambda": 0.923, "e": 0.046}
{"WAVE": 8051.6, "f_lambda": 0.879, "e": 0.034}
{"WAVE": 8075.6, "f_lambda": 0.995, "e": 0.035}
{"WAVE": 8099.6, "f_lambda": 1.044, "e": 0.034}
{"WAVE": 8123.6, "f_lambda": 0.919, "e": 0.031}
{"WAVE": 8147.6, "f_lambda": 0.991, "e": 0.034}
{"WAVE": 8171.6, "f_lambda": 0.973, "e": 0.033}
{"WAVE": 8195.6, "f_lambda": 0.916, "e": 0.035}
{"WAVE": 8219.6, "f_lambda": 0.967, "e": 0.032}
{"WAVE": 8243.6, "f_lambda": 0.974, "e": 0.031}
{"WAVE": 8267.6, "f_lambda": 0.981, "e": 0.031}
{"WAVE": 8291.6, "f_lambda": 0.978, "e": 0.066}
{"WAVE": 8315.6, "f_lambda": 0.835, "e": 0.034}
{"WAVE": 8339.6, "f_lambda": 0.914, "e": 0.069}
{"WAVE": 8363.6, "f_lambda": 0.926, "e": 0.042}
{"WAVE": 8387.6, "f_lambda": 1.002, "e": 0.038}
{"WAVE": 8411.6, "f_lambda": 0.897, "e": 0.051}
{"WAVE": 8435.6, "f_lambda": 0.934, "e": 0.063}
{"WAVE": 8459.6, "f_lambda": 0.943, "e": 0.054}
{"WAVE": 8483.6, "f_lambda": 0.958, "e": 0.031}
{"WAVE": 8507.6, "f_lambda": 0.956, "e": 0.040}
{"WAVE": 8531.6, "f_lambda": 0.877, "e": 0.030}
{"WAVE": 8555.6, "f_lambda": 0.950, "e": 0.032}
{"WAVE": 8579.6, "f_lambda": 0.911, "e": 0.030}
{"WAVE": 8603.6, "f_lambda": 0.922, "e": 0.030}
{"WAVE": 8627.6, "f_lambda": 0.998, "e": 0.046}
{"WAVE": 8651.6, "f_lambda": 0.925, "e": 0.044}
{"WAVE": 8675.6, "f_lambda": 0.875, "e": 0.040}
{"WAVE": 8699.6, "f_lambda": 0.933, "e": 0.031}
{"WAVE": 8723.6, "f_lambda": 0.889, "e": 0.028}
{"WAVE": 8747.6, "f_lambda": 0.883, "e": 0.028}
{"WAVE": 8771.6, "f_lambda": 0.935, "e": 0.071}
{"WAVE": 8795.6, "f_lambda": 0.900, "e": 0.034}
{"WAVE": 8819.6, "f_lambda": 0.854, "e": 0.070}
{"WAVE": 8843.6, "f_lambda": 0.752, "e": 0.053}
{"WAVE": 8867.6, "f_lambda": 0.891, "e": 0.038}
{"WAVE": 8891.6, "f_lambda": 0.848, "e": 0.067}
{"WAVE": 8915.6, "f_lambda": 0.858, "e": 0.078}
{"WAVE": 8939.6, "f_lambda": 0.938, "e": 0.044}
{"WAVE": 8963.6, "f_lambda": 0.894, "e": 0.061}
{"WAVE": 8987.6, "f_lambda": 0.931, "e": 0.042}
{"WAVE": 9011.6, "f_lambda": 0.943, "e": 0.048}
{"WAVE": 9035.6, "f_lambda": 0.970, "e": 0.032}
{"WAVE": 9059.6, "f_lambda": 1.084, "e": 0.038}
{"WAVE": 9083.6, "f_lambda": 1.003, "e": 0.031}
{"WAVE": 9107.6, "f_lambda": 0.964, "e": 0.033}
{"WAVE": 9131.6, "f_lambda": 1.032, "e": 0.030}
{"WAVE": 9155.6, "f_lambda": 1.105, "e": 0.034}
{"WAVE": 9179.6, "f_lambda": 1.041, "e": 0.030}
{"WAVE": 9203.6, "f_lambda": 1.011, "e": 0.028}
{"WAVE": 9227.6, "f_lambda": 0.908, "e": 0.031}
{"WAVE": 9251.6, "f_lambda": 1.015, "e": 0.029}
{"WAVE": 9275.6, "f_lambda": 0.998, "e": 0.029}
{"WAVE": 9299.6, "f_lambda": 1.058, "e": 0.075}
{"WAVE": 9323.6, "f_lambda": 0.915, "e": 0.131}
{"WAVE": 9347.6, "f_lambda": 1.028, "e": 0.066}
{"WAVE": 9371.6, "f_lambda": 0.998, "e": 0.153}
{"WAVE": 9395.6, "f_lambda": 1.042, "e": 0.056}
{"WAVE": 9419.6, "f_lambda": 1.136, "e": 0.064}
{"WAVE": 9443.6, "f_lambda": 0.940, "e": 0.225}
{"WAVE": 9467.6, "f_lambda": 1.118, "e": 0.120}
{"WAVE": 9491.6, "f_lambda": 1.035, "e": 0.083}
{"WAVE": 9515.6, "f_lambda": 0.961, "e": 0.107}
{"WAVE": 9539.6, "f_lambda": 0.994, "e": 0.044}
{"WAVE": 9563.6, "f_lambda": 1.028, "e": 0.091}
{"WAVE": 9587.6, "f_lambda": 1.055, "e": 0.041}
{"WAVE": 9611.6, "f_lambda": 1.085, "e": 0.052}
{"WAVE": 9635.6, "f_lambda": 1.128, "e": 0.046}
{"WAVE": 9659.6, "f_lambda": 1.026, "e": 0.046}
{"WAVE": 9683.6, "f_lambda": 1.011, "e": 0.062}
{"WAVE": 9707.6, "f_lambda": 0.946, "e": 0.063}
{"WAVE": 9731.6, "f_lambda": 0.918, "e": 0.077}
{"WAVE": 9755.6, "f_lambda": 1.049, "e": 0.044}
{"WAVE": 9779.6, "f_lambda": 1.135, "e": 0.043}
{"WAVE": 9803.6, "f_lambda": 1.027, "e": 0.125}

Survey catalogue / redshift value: 0.71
